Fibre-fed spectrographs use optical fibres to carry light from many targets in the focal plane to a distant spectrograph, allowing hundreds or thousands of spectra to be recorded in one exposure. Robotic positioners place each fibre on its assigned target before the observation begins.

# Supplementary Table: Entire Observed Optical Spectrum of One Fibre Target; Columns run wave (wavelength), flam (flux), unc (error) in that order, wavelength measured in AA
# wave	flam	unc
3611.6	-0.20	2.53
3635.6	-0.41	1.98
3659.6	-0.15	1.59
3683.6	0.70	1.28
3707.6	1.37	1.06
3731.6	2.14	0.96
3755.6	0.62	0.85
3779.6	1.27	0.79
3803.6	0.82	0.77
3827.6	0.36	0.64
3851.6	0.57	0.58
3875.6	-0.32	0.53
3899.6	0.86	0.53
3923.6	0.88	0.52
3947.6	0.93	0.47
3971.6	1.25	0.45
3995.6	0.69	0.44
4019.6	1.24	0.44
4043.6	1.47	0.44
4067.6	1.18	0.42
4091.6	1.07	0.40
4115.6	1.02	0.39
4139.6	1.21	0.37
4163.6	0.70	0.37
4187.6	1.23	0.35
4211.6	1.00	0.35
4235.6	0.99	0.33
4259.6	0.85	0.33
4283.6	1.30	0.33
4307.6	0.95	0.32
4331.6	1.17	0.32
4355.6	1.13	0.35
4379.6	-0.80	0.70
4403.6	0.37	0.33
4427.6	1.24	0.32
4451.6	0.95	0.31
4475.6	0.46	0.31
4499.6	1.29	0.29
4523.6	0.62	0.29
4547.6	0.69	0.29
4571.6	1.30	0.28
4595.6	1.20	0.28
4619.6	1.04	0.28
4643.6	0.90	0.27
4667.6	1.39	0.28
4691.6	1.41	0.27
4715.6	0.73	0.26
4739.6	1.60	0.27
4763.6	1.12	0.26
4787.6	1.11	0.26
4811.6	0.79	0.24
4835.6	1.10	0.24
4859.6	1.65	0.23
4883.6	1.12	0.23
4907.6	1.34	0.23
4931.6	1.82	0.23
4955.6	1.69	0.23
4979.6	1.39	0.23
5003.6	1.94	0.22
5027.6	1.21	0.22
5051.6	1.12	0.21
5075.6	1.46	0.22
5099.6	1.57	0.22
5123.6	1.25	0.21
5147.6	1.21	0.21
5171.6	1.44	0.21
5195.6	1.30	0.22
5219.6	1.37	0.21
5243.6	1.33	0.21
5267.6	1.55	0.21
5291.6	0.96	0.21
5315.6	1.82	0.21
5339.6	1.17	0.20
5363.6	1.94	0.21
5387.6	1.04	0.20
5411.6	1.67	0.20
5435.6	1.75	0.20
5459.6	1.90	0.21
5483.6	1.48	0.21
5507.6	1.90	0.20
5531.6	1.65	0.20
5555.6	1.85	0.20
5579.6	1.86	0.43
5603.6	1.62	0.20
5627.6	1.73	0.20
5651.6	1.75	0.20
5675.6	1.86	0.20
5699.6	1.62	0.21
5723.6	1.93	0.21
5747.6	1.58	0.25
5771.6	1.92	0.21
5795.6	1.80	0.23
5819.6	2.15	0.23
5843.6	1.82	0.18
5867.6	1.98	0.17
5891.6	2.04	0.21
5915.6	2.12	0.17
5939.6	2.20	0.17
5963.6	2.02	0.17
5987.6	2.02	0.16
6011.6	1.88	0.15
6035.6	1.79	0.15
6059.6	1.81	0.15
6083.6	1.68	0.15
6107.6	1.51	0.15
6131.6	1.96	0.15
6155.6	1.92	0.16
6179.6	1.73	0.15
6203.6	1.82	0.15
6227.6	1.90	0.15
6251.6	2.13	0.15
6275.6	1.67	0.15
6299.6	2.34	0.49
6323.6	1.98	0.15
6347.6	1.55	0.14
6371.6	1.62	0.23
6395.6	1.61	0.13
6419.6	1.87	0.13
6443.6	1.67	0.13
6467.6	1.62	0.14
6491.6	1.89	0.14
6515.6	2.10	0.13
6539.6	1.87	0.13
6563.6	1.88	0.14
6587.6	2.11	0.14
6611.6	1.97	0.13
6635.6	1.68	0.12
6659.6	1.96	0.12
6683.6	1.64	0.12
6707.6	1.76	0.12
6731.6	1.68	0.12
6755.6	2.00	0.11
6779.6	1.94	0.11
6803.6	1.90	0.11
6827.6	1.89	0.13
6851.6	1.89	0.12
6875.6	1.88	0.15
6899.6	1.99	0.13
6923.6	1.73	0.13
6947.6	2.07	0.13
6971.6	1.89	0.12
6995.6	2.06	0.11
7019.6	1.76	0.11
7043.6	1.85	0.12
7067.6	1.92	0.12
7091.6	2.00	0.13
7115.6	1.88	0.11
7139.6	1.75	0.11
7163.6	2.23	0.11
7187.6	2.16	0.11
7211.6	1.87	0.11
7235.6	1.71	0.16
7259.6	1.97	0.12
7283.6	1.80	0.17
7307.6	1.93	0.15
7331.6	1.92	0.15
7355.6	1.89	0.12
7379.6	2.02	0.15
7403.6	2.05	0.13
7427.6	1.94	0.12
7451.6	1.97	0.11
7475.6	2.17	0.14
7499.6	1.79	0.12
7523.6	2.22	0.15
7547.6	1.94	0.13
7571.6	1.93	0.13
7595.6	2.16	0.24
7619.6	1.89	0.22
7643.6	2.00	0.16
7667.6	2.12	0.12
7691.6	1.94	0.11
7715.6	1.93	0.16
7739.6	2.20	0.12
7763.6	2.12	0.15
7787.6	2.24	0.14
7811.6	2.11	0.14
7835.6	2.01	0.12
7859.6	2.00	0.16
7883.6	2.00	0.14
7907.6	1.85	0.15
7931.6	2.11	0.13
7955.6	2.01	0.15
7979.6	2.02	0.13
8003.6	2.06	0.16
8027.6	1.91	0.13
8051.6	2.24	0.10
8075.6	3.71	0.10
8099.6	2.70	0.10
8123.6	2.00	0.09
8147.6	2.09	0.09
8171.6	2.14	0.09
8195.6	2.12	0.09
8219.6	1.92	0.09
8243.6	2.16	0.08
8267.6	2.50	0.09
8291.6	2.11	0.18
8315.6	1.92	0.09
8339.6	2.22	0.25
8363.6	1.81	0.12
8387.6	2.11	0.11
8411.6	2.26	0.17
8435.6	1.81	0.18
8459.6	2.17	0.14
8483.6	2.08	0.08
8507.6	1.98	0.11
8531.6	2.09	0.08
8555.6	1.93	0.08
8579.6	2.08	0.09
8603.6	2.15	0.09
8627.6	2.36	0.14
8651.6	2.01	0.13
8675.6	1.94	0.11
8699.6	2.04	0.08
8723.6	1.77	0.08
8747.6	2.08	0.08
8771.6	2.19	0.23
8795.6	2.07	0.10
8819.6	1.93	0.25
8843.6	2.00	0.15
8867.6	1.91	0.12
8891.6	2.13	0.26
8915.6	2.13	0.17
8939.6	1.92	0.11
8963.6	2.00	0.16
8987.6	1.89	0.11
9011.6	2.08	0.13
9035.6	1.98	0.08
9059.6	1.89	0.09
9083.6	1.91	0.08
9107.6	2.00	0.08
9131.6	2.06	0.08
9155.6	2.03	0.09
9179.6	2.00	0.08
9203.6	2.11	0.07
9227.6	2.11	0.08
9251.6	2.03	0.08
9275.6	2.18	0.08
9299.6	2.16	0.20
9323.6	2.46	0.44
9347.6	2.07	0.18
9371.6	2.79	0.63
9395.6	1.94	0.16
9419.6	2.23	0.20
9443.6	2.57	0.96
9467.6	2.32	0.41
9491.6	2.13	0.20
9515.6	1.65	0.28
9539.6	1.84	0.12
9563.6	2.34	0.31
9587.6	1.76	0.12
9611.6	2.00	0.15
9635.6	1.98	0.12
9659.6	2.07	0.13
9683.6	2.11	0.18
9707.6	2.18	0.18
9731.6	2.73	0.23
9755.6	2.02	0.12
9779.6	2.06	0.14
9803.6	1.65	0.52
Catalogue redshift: 0.229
